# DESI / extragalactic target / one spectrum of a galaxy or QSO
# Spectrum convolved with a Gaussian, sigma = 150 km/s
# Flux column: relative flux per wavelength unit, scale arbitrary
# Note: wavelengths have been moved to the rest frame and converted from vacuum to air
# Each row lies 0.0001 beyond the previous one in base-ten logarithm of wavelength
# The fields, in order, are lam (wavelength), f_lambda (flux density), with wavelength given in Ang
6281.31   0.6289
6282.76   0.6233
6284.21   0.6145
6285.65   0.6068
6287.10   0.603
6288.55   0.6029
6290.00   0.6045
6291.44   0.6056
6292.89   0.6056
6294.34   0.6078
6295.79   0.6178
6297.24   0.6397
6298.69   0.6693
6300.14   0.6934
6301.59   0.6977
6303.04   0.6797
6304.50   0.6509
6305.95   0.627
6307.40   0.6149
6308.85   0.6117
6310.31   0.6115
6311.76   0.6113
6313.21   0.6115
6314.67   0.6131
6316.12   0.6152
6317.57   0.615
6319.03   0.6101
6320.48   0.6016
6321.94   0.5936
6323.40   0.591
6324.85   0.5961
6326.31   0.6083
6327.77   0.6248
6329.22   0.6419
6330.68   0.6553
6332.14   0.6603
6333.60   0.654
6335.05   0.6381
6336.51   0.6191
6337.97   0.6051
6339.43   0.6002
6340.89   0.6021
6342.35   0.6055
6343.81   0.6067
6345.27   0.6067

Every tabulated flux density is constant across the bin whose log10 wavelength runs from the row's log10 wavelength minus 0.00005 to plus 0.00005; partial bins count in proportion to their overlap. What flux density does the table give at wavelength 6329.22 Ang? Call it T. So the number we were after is 0.6419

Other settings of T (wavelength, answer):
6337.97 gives 0.6051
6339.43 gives 0.6002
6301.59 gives 0.6977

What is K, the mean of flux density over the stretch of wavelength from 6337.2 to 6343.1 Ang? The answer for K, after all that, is 0.603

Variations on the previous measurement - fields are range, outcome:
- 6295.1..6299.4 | 0.642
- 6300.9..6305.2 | 0.675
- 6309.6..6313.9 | 0.612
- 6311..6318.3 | 0.614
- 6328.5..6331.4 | 0.648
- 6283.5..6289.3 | 0.607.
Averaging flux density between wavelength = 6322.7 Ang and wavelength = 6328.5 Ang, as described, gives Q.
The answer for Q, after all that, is 0.606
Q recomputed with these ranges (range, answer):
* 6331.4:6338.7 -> 0.636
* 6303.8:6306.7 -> 0.64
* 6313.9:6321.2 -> 0.611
